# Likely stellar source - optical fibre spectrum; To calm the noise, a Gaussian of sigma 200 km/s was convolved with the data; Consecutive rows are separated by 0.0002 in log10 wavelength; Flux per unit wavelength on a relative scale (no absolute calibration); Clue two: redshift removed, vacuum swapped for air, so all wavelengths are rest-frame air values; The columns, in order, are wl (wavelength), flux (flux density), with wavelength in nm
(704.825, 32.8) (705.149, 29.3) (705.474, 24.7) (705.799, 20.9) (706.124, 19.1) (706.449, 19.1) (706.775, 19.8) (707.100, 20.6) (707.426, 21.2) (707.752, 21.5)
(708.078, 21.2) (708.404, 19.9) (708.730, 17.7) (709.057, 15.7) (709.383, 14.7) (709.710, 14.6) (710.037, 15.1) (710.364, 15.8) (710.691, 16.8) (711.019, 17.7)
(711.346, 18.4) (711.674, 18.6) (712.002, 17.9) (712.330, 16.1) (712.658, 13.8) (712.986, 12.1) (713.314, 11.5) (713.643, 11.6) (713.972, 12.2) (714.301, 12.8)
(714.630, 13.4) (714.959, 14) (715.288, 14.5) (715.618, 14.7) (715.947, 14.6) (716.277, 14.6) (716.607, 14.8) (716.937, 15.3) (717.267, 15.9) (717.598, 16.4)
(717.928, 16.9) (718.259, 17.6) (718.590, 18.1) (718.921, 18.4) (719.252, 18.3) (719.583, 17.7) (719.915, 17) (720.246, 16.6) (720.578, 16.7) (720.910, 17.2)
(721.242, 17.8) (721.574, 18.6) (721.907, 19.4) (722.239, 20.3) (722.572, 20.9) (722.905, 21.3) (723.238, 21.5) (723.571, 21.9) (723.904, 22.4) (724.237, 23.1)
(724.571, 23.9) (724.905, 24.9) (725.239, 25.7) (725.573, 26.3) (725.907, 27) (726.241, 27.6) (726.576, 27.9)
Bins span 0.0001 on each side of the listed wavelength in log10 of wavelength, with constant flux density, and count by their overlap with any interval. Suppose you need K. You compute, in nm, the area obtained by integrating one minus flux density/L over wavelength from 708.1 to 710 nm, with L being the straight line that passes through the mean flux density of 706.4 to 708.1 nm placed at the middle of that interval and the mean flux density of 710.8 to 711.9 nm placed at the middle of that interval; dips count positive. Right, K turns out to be 0.27 nm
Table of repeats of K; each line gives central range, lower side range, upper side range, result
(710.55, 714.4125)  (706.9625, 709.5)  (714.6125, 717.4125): 0.42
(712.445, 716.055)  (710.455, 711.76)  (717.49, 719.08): 0.90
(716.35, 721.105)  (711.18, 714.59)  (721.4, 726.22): 0.51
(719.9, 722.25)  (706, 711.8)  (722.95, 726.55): 0.53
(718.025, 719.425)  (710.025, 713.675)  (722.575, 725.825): 0.13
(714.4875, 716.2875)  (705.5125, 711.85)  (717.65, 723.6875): 0.41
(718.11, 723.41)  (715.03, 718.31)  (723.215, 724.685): 0.23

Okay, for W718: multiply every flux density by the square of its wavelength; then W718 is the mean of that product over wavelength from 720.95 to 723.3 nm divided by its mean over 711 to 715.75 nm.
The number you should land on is 1.39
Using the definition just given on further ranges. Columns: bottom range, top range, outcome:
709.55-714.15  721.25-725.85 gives 1.52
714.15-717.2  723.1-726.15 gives 1.73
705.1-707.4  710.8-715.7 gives 0.69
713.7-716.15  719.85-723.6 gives 1.42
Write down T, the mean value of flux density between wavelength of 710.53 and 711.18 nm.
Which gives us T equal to 17.2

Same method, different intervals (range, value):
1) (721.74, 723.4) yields 20.7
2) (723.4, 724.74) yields 22.8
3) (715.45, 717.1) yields 14.8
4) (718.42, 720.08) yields 17.9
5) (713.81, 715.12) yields 13.1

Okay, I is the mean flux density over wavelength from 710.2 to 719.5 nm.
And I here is 15.5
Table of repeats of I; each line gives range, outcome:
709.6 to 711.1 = 16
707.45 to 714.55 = 16.1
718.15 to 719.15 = 18.1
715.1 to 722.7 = 17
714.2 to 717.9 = 14.8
